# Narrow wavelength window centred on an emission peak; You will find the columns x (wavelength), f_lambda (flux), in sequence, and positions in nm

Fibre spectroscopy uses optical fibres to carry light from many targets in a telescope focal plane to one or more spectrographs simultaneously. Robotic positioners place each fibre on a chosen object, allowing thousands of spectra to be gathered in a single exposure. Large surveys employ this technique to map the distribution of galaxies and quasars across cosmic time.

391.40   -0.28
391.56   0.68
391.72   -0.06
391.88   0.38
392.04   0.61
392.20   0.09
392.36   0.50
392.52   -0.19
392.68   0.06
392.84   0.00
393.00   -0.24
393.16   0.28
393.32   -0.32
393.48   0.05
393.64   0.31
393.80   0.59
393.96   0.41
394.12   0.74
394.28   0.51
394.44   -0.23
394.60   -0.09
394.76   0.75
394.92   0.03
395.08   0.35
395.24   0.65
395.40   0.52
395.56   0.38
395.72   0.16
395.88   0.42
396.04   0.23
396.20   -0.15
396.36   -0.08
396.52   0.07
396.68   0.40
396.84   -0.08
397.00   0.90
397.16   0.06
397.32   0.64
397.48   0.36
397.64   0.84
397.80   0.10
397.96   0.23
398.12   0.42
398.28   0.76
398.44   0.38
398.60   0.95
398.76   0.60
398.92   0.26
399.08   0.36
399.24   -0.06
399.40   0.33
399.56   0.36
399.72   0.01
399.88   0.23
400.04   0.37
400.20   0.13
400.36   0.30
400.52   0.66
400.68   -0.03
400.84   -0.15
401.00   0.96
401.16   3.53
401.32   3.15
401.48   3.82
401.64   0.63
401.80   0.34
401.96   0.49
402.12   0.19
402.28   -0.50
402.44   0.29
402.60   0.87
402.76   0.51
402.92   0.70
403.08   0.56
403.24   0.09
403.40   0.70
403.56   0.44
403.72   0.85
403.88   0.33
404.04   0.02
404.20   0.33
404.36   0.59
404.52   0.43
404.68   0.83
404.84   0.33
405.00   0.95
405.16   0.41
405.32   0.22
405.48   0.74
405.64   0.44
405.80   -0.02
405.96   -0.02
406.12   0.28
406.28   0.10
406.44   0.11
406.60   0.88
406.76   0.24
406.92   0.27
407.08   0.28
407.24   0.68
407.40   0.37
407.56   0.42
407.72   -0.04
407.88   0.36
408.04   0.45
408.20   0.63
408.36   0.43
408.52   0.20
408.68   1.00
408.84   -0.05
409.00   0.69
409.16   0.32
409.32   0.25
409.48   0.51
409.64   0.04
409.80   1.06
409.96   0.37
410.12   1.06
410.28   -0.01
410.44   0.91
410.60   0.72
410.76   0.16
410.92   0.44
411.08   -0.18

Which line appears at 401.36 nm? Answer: [O II]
